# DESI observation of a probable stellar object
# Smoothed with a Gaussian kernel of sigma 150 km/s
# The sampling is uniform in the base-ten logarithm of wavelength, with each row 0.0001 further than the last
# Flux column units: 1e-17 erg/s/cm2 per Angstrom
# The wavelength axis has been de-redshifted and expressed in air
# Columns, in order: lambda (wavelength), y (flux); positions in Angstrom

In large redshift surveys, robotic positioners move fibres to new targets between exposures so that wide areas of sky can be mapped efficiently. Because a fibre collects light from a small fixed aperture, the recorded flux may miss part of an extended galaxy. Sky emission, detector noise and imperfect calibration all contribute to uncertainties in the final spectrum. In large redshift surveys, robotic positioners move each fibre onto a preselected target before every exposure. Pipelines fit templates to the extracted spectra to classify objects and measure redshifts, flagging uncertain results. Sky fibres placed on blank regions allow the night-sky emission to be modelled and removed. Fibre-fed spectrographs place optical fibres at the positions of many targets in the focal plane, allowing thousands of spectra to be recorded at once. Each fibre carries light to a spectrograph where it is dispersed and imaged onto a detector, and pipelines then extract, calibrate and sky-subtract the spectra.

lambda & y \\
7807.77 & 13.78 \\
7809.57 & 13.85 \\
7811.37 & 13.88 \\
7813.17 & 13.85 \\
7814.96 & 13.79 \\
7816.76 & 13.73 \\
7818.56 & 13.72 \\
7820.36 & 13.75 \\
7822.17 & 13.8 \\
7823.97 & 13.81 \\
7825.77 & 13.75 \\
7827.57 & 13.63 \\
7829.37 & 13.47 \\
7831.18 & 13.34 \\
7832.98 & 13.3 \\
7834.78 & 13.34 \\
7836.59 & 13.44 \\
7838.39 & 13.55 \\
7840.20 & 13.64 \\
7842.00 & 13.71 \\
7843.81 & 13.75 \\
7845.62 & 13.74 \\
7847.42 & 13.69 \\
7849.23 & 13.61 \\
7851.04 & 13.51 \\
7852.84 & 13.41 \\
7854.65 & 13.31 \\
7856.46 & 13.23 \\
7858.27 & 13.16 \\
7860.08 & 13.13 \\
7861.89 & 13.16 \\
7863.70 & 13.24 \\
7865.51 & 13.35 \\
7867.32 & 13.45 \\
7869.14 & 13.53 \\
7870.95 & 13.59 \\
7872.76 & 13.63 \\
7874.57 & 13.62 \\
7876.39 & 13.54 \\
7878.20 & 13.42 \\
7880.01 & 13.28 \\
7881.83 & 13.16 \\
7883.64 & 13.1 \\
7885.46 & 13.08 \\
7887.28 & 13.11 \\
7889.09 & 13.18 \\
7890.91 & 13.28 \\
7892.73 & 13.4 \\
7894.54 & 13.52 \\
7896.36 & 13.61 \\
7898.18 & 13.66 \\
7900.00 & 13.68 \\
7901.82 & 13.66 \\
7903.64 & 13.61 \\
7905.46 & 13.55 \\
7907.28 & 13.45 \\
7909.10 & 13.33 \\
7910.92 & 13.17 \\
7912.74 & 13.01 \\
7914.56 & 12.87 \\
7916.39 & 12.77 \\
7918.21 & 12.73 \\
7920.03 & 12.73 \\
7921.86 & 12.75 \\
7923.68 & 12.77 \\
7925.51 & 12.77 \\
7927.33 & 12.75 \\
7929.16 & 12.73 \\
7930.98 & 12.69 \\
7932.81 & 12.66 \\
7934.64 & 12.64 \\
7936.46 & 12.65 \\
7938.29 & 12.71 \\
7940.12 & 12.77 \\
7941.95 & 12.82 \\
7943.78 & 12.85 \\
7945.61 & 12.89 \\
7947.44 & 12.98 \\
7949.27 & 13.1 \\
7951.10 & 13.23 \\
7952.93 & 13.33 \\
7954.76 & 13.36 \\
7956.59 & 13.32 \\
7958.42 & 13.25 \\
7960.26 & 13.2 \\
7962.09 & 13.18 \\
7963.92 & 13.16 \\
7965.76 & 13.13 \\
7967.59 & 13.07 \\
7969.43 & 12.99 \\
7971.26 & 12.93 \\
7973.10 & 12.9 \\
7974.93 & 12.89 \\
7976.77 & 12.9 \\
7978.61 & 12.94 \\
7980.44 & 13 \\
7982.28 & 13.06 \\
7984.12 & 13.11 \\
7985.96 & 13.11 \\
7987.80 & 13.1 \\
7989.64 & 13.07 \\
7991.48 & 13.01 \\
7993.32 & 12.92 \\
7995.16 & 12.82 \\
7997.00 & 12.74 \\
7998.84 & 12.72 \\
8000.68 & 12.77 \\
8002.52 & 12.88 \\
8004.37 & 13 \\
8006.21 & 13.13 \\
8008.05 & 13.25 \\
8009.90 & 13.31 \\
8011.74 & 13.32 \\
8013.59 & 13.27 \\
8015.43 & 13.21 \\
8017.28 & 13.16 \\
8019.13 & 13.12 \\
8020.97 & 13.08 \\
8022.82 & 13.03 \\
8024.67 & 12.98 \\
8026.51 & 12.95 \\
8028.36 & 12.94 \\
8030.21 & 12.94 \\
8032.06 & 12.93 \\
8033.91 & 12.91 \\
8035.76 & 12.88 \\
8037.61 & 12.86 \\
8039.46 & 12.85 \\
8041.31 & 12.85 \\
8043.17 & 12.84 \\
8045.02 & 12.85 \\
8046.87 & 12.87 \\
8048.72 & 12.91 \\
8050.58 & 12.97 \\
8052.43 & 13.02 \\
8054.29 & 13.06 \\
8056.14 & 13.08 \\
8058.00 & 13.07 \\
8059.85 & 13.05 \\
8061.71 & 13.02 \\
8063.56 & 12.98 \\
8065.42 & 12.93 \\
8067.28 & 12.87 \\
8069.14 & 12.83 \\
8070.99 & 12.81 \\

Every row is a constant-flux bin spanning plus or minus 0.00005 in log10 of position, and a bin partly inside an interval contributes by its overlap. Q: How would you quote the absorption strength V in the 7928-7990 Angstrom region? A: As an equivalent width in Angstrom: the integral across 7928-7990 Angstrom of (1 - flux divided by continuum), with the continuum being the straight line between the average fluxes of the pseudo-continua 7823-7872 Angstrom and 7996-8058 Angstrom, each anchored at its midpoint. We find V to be 0.9 Angstrom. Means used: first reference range 13.5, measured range 13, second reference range 13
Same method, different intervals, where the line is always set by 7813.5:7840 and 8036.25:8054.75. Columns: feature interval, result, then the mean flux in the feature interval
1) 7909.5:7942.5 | 1.2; 12.8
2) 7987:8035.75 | 0.0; 13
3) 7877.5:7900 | 0.1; 13.3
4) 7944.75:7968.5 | 0.0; 13.2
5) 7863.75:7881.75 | 0.0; 13.5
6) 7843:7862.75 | 0.1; 13.4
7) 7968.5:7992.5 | 0.2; 13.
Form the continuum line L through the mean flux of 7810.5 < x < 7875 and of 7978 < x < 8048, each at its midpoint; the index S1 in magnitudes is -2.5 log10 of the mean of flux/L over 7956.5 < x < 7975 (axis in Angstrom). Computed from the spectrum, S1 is 0.005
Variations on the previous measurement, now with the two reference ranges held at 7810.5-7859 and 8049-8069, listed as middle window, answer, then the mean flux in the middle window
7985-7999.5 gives 0.019 mag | 12.9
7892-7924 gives 0.012 mag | 13.2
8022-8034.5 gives 0.010 mag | 13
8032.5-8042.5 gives 0.015 mag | 12.9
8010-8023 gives -0.007 mag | 13.2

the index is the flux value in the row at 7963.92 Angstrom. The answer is 13.16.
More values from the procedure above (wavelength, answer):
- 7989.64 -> 13.07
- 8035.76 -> 12.88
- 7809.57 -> 13.85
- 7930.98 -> 12.69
